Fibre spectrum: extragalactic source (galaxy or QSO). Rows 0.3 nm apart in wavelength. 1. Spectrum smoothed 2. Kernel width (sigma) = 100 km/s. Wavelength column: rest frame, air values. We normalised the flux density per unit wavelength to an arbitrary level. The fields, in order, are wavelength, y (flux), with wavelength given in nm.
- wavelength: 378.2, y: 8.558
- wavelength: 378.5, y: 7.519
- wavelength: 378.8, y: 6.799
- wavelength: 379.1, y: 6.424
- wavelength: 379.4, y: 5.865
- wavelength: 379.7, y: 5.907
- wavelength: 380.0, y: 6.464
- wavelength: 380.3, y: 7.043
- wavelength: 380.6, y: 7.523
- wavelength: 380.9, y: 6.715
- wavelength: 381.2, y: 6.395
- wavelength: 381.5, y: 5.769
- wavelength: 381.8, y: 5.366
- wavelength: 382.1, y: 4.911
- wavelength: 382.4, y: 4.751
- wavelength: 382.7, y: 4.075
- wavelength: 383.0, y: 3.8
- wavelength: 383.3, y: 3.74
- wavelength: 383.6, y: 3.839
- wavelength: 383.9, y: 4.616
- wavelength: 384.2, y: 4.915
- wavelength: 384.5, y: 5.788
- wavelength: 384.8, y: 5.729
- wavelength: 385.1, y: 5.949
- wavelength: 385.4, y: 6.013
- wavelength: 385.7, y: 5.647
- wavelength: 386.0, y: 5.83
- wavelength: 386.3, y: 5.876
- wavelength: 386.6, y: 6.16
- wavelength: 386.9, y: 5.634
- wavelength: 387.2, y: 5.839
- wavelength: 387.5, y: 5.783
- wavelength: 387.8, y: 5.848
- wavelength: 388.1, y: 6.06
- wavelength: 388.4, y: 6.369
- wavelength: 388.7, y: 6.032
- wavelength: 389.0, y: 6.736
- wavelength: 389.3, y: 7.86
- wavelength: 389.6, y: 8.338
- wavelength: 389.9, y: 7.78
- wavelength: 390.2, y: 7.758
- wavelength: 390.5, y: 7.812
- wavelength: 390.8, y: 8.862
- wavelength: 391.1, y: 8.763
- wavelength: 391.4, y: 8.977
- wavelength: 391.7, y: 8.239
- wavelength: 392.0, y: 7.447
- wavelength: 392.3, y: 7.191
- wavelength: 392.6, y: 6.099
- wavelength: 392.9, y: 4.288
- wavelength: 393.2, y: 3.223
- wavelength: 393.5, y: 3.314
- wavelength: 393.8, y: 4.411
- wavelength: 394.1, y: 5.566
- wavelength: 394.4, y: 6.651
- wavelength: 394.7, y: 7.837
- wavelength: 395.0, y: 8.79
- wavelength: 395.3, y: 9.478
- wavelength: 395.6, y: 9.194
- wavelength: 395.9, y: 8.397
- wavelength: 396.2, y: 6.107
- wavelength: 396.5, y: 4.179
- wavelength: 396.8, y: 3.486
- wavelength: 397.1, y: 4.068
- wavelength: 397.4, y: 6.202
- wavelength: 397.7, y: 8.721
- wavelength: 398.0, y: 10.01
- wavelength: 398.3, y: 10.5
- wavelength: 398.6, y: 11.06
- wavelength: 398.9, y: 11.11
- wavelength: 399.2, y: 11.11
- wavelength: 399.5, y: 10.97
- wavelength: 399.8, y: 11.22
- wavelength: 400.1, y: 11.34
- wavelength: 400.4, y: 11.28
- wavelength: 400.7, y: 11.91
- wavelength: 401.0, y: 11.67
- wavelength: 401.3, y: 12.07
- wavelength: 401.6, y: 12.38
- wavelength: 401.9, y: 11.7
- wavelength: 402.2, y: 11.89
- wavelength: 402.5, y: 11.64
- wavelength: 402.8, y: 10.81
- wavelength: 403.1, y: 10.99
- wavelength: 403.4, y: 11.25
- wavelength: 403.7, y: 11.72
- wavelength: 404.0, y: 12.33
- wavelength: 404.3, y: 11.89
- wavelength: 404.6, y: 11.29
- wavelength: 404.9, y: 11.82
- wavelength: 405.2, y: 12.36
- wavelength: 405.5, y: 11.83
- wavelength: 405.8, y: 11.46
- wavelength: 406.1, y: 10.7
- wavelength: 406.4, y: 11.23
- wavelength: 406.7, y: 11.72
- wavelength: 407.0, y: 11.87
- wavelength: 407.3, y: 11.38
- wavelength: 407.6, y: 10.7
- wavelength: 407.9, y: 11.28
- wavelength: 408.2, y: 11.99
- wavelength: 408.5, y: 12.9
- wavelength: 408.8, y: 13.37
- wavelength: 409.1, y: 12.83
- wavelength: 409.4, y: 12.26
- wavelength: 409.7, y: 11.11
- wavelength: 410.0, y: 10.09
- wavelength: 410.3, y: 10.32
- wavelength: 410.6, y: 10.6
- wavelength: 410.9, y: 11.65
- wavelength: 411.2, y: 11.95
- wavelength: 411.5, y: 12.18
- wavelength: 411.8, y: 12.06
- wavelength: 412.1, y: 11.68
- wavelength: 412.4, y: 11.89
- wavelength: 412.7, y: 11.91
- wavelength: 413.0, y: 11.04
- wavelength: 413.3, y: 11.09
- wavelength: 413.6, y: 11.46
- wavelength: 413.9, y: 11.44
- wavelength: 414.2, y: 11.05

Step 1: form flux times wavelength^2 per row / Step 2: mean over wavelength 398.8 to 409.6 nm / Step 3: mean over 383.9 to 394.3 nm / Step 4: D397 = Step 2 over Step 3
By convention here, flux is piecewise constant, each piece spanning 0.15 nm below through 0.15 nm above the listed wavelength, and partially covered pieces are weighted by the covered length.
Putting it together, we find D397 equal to 2.0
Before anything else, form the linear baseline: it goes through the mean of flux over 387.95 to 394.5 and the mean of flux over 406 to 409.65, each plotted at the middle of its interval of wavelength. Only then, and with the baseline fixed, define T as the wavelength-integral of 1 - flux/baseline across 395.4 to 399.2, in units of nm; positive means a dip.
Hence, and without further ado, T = 0.32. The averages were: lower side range 6.72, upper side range 11.8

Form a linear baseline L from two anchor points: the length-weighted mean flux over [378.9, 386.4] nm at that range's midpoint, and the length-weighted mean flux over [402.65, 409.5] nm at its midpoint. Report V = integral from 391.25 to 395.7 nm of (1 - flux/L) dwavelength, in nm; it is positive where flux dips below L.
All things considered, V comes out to 0.915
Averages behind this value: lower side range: 5.56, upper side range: 11.7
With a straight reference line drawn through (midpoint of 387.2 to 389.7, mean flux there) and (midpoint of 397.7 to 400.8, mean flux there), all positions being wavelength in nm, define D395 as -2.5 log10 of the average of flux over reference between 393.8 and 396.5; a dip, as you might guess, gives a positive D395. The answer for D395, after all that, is 0.249 mag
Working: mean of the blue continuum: 6.55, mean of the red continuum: 10.9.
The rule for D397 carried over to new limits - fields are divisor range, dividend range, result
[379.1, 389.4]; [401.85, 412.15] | 2.27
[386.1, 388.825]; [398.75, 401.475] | 2.05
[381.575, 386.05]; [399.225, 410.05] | 2.59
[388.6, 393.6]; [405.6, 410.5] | 1.79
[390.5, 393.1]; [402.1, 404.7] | 1.65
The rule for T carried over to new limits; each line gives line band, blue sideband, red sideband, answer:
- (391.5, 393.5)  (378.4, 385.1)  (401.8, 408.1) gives 0.57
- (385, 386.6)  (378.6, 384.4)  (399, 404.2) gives 0.22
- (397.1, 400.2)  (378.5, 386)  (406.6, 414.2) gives -0.26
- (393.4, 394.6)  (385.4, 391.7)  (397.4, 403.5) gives 0.50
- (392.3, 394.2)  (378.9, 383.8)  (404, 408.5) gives 0.85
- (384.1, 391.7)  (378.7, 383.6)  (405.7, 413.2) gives 0.45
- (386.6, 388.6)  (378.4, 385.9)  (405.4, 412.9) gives 0.27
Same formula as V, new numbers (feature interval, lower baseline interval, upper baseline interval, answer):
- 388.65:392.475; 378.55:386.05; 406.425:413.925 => -0.24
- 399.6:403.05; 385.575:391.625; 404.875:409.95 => -0.47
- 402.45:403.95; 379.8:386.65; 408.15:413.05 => -0.19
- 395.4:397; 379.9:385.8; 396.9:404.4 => 0.52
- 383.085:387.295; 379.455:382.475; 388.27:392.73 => 0.89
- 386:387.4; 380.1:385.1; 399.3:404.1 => 0.17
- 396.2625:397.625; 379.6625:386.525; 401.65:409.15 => 0.66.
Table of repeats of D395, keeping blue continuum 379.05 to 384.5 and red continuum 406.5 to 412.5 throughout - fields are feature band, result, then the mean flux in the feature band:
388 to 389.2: 0.10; 6.37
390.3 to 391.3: -0.14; 8.47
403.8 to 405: -0.13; 11.8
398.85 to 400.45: -0.18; 11.2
